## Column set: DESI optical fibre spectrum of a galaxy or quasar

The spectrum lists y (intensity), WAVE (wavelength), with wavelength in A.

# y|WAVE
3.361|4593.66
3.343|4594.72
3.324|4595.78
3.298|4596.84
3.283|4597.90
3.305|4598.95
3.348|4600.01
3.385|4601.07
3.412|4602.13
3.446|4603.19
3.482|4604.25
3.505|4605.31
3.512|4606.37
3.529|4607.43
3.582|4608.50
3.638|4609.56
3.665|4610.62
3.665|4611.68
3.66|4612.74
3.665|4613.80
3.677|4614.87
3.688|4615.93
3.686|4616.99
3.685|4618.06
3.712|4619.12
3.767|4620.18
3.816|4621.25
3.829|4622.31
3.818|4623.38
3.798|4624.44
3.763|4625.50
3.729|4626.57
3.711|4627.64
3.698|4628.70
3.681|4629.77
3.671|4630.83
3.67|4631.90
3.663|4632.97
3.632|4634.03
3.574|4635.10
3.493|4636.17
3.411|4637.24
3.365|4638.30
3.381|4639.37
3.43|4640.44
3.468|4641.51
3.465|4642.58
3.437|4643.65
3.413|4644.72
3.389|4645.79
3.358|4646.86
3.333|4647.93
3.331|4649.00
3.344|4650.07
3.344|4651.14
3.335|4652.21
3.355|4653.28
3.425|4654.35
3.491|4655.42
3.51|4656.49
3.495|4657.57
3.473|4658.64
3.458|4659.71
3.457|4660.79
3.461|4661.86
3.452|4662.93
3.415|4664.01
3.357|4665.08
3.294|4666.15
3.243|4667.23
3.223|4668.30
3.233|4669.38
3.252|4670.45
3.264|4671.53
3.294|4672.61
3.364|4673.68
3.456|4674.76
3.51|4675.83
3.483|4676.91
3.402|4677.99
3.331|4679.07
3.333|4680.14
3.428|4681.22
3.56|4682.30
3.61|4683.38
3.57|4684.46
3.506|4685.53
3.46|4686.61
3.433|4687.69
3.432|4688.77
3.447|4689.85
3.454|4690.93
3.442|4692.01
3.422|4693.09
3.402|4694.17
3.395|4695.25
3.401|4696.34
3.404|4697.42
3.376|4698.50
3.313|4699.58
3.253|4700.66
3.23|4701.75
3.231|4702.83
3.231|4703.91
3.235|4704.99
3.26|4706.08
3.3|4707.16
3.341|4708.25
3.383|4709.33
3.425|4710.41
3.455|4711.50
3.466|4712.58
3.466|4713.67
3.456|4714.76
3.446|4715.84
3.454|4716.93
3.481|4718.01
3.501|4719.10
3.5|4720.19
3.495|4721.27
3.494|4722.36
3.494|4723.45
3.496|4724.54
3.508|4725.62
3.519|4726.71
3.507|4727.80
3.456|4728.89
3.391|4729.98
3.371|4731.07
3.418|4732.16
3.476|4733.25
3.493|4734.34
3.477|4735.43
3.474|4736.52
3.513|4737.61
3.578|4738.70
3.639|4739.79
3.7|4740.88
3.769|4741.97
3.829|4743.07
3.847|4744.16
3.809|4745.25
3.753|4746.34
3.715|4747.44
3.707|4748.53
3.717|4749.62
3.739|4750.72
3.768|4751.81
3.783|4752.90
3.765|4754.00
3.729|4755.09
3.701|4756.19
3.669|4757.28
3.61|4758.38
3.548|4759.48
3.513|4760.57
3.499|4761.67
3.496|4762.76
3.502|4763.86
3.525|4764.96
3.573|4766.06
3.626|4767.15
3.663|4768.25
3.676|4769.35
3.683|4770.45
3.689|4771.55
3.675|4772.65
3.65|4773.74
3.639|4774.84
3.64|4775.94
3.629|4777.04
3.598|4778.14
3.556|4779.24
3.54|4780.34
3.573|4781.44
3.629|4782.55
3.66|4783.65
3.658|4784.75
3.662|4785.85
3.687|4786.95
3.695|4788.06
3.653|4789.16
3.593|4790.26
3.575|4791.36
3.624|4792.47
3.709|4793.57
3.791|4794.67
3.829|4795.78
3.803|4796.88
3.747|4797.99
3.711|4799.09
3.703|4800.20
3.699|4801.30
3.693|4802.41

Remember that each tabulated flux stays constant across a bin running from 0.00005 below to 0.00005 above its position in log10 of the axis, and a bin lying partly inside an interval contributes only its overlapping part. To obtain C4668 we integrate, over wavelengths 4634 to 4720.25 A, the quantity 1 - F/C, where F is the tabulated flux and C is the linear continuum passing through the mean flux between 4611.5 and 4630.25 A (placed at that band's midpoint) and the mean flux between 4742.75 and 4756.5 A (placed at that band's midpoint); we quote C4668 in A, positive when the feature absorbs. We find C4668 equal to 7.8 A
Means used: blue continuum 3.73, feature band 3.4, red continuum 3.76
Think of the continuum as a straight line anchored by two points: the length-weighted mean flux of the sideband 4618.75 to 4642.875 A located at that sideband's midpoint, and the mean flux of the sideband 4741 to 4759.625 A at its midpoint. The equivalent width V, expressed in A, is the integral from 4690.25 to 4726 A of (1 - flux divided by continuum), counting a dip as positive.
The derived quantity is 2.9 A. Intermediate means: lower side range 3.63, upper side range 3.73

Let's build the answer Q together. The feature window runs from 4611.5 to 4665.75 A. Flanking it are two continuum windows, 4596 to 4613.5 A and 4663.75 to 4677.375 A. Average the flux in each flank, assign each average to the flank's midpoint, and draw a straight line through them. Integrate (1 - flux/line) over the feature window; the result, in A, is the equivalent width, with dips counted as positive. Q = -2.2 A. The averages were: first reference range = 3.48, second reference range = 3.34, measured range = 3.55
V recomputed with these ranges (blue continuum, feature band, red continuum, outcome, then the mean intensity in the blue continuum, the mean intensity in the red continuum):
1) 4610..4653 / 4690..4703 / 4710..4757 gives 0.8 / 3.58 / 3.58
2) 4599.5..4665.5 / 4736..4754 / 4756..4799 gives -0.5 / 3.54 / 3.64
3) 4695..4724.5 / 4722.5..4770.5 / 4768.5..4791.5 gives -1.2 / 3.39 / 3.64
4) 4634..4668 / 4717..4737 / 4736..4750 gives 1.0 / 3.41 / 3.7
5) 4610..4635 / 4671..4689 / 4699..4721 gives 0.3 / 3.71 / 3.37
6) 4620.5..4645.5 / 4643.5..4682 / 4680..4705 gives 1.3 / 3.6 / 3.4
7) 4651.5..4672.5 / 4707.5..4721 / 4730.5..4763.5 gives 0.3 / 3.38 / 3.64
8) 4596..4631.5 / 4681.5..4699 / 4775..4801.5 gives 0.8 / 3.61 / 3.66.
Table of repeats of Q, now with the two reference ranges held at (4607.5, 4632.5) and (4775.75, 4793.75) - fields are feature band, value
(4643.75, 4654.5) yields 1.0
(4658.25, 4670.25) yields 1.0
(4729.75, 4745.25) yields 0.3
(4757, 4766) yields 0.2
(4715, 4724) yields 0.4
